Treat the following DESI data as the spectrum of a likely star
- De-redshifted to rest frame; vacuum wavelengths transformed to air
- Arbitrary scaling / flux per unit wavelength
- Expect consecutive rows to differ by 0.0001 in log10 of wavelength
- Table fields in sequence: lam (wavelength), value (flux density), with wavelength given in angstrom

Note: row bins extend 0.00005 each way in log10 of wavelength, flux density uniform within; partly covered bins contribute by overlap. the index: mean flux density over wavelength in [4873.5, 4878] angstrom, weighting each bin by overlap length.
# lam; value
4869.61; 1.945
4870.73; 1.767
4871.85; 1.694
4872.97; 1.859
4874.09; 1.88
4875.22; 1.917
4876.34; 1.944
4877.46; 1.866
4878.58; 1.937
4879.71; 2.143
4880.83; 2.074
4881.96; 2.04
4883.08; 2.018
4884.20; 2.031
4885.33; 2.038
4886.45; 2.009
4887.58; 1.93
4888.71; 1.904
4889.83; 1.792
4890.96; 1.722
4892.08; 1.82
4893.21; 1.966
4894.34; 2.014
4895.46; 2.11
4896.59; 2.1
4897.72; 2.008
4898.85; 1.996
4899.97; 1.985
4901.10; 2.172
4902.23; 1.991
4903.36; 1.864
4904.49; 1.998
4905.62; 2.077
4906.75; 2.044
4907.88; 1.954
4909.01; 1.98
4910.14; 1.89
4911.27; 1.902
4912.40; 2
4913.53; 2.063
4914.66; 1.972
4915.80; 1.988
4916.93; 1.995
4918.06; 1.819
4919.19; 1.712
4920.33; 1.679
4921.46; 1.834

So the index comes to 1.9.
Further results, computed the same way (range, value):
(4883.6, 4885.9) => 2.04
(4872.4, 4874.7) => 1.87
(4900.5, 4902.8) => 2.08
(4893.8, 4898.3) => 2.06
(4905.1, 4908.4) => 2.03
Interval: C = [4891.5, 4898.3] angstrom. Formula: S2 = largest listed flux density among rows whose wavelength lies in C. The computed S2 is 2.11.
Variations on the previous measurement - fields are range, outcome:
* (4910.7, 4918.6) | 2.063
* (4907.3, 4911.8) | 1.98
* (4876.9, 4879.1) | 1.937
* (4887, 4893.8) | 1.966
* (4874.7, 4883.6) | 2.143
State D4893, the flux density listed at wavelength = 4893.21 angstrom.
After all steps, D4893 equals 1.966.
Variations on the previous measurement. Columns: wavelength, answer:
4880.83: 2.074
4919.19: 1.712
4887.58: 1.93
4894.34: 2.014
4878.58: 1.937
